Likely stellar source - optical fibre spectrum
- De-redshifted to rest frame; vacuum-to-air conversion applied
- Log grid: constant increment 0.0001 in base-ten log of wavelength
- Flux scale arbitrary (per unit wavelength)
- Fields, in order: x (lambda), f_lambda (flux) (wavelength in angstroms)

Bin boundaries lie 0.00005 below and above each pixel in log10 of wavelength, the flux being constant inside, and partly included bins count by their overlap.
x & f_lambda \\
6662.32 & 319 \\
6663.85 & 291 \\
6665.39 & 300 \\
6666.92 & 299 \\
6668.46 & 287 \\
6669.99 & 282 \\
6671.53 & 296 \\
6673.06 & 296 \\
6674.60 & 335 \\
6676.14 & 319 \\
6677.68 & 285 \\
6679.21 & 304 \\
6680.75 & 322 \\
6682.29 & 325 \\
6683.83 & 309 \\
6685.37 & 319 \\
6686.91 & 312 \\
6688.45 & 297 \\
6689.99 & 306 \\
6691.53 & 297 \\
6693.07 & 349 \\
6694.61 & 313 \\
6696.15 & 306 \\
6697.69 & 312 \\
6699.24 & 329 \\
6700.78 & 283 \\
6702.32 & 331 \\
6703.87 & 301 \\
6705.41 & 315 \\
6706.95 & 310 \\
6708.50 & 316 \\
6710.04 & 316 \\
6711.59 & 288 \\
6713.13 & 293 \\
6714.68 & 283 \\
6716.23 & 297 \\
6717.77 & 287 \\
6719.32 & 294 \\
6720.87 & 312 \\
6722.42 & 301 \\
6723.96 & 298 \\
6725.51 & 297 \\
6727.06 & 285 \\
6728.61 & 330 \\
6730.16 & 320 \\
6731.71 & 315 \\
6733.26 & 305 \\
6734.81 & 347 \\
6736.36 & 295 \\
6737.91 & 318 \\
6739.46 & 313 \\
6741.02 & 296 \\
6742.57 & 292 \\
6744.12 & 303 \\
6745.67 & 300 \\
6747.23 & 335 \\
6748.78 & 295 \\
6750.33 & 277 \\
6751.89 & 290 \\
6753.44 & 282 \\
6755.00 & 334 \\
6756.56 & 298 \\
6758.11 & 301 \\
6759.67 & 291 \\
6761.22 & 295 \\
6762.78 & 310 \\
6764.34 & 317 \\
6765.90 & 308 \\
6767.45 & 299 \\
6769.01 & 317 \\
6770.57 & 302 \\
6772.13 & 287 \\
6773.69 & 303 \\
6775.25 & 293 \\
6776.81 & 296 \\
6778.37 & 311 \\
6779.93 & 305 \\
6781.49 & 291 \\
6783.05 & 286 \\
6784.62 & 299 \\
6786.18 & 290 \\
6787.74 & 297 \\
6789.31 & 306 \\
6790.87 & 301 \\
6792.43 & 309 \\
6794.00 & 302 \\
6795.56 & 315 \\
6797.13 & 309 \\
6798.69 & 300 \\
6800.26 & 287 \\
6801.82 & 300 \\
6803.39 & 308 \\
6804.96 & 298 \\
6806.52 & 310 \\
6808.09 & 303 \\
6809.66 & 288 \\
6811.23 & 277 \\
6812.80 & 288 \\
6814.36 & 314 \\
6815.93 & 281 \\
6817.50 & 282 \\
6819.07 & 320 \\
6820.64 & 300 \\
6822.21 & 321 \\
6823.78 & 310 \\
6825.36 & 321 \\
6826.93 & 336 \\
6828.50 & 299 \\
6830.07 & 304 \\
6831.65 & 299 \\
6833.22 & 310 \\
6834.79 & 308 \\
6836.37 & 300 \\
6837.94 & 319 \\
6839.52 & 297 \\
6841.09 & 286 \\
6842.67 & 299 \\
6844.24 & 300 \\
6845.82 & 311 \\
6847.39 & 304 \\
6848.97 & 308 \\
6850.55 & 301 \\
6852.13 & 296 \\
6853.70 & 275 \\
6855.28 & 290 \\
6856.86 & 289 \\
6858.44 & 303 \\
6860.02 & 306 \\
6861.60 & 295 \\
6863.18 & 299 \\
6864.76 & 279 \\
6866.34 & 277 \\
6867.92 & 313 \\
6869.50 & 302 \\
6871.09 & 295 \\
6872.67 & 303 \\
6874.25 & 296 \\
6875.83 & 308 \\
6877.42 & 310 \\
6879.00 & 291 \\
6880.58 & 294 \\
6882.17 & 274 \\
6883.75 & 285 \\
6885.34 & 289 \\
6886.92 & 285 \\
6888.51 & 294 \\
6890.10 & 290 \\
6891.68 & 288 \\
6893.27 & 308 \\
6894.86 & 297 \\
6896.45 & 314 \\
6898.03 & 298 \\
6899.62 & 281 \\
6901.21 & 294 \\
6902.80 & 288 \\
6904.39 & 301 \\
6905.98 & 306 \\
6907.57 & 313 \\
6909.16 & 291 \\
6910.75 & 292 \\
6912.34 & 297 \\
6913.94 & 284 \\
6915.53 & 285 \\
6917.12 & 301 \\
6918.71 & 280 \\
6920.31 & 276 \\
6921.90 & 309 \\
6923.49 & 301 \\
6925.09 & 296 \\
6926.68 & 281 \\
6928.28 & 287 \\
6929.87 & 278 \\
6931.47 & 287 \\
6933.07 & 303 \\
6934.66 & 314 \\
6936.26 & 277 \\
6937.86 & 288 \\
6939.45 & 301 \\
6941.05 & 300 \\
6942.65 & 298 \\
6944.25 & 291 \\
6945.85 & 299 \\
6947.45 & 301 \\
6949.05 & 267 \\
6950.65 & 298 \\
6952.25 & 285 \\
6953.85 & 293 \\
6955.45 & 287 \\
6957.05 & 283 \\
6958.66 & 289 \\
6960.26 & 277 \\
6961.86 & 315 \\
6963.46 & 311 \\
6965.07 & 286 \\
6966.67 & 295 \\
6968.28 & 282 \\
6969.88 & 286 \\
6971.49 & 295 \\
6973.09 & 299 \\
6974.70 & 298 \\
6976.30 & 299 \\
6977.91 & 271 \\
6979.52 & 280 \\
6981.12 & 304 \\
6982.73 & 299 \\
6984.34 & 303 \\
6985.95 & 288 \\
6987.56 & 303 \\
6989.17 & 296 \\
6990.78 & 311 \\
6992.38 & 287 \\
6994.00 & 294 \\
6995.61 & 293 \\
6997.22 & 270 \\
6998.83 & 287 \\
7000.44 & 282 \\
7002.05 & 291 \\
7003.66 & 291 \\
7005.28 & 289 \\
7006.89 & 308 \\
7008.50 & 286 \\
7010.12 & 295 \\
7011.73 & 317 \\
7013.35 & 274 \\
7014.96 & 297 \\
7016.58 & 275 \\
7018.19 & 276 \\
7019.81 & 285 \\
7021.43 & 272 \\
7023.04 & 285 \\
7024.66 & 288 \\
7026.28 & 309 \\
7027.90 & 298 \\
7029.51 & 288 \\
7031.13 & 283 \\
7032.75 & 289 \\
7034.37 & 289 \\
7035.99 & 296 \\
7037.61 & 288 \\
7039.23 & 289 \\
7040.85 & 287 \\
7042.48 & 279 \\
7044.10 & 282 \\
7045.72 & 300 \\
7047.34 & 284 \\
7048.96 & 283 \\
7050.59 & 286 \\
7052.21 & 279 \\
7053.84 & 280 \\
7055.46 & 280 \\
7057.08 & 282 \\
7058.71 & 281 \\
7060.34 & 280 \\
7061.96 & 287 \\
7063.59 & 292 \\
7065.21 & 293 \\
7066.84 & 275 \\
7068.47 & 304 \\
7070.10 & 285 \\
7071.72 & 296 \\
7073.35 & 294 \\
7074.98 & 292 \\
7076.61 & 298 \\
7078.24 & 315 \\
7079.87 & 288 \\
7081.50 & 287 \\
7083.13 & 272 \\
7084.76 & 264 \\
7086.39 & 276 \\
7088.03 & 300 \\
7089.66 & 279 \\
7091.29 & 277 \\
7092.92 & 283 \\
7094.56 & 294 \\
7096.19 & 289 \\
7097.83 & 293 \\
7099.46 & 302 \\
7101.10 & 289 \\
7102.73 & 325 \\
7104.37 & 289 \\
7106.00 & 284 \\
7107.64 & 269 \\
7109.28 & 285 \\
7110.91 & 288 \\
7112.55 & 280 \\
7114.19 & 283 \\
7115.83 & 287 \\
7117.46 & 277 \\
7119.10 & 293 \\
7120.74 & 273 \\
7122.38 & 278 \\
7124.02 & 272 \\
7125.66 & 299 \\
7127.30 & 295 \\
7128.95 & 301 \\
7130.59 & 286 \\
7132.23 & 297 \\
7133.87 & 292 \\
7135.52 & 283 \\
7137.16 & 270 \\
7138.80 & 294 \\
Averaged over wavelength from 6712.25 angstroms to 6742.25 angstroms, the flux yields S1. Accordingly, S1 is 304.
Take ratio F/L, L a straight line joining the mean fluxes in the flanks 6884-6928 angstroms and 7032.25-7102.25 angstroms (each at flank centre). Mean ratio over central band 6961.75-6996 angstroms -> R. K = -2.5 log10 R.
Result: -0.01 mag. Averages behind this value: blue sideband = 294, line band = 295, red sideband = 288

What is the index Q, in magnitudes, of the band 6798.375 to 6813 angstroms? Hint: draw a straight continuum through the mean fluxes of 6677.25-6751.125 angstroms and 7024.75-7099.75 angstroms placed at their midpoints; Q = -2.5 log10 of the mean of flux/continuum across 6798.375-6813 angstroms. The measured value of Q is 0.022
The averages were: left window 307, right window 288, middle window 296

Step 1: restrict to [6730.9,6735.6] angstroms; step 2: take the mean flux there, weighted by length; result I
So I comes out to 322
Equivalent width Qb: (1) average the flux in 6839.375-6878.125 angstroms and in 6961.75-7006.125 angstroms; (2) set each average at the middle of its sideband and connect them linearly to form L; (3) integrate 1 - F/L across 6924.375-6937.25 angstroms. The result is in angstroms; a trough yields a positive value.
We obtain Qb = 0.2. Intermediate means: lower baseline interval 298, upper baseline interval 293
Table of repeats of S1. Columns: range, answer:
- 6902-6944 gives 294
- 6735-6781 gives 303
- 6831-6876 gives 299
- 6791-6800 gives 305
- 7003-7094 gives 288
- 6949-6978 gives 291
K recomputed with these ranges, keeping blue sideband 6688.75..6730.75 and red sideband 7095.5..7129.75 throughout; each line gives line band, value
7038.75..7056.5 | 0.03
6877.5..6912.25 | 0.01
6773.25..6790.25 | 0.02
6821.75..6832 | -0.04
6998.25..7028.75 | 0.01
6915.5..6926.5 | 0.01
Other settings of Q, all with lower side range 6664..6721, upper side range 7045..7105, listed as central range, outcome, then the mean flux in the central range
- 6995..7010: 0.01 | 289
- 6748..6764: 0.02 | 298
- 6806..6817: 0.02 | 294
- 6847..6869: 0.01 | 295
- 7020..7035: 0.01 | 289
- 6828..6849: -0.01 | 303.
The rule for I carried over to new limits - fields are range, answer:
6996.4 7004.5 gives 284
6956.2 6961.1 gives 283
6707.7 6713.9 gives 303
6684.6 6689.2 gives 309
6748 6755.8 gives 296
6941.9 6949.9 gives 291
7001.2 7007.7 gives 295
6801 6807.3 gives 304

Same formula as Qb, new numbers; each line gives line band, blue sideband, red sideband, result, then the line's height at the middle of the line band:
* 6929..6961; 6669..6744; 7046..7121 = 0.4 angstroms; 294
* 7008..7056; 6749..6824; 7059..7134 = 0.5 angstroms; 291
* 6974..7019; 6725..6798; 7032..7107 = 0.0 angstroms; 292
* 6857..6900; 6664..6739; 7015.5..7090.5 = 0.2 angstroms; 297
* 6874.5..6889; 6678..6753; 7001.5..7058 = 0.2 angstroms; 297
